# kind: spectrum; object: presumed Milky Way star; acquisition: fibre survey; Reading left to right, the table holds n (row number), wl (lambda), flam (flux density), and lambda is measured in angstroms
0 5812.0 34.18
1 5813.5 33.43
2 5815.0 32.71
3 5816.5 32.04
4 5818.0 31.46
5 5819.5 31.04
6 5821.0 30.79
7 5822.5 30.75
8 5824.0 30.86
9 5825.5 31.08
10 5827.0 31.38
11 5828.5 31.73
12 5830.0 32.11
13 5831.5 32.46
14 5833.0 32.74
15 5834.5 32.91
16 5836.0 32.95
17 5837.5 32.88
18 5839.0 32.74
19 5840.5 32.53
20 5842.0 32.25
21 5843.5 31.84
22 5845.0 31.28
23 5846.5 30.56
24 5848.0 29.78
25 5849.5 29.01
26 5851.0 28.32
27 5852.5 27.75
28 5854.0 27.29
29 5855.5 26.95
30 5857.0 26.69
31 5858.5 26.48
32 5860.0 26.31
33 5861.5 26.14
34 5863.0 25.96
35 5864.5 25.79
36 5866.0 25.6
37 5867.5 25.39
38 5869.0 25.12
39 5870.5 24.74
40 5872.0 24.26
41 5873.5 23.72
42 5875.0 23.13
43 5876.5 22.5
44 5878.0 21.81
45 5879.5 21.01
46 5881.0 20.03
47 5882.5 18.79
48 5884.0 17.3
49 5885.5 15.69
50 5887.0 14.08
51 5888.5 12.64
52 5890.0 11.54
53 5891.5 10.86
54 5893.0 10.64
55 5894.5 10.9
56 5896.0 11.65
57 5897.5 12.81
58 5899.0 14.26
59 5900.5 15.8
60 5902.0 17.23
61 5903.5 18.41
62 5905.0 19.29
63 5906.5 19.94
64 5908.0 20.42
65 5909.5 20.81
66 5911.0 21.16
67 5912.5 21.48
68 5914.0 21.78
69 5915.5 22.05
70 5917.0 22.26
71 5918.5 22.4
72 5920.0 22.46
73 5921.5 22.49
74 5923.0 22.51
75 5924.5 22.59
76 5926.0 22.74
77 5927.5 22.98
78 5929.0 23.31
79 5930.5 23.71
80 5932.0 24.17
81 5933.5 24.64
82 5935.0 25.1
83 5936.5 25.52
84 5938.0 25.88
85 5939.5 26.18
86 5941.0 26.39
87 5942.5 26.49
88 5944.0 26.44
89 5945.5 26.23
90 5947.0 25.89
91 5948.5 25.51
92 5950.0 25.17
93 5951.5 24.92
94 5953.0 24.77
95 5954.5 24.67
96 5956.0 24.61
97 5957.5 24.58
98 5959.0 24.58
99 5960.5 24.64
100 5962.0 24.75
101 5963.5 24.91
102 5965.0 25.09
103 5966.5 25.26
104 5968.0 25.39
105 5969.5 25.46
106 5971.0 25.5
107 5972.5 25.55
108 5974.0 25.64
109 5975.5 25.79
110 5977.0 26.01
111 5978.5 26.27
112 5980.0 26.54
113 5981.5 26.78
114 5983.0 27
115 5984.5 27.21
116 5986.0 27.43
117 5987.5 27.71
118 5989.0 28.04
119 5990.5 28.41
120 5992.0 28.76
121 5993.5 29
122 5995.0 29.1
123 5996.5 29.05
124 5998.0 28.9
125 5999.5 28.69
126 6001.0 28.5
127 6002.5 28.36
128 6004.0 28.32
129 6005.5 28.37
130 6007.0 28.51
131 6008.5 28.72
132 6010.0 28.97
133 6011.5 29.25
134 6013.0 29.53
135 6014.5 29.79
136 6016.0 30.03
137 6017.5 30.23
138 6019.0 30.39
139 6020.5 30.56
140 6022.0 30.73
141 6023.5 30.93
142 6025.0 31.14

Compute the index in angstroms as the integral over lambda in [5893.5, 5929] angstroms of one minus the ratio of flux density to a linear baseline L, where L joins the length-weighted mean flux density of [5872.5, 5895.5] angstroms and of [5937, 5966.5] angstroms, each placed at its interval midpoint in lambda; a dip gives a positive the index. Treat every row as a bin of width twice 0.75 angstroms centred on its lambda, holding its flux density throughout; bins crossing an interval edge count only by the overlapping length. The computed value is 1.7 angstroms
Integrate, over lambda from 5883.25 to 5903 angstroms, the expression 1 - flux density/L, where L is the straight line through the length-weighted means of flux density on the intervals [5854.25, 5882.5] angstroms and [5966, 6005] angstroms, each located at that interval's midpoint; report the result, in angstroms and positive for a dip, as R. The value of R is 9.06 angstroms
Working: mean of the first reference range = 24.4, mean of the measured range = 13.6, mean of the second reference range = 27.3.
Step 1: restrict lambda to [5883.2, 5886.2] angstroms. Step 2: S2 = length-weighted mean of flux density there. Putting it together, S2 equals 16.5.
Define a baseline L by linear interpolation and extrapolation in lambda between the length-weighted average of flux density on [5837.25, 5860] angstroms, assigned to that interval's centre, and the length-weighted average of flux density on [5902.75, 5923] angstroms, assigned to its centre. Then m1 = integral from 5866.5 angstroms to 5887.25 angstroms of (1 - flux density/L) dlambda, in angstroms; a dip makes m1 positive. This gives 3.6 angstroms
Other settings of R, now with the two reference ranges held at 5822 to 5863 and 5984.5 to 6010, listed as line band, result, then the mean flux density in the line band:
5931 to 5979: 5.9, 25.4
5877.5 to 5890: 5.3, 17.2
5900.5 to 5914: 4.5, 19.7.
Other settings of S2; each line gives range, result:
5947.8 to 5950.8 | 25.3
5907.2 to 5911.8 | 20.8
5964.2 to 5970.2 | 25.3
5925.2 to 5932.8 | 23.4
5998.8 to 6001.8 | 28.6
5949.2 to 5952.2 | 25.1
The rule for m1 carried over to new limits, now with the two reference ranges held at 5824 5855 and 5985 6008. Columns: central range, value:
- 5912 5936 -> 5.4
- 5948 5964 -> 2.4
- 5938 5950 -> 1.3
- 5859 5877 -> 3.4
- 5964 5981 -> 1.9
